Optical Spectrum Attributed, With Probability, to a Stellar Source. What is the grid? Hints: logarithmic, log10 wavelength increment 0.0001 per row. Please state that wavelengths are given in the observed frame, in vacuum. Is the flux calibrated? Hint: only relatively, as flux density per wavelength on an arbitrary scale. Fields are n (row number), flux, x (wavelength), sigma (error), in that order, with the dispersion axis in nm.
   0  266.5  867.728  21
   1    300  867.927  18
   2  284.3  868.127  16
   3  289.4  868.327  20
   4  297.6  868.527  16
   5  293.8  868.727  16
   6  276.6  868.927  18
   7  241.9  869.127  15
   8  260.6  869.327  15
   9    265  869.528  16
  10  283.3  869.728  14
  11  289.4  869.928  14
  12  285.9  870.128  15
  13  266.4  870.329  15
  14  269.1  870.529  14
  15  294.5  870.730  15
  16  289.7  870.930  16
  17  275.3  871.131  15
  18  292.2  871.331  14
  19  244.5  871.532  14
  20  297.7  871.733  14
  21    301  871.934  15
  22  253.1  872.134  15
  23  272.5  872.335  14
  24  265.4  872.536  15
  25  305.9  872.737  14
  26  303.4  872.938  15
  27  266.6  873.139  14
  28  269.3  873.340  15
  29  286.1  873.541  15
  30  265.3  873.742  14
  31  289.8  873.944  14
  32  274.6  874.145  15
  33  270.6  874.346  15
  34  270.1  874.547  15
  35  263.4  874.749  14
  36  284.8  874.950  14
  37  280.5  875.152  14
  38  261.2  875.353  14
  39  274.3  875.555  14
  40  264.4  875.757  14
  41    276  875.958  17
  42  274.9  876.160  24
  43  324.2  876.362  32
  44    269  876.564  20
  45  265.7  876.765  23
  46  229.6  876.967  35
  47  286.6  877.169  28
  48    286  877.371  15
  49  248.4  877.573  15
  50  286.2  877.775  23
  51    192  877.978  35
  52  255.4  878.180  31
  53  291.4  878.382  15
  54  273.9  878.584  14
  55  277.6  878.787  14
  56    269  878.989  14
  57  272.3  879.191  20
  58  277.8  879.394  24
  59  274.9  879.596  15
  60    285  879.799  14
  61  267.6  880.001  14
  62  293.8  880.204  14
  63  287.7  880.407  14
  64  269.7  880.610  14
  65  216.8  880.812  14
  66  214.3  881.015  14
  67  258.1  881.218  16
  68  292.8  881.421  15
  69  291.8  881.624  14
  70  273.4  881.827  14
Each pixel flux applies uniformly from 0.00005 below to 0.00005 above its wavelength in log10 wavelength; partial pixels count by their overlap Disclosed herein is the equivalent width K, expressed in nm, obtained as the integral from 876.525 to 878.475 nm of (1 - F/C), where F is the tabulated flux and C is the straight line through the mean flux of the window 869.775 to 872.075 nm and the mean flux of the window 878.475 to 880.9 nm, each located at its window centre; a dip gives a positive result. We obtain 0.10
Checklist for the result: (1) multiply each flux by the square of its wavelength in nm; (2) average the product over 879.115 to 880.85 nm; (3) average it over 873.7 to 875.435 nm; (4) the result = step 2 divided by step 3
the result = 1.0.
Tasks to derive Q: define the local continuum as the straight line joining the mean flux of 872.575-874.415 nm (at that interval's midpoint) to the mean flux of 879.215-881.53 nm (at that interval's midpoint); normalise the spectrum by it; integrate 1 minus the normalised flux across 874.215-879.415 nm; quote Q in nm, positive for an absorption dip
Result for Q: 0.08 nm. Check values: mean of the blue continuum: 281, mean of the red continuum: 267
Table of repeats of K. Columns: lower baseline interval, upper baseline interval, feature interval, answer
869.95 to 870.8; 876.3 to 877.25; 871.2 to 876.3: -0.014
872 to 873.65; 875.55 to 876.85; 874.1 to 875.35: 0.026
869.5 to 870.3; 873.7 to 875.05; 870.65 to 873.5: -0.030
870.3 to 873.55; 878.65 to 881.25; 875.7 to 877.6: -0.010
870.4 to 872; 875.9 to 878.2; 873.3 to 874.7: -0.002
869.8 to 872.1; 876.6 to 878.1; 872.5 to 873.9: -0.043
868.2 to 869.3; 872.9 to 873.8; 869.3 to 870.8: 0.006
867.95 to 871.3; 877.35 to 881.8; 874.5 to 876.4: -0.026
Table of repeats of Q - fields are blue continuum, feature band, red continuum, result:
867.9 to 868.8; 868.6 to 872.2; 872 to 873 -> 0.115 nm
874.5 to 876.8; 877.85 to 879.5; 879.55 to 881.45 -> 0.030 nm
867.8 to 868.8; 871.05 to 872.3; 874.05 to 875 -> 0.019 nm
